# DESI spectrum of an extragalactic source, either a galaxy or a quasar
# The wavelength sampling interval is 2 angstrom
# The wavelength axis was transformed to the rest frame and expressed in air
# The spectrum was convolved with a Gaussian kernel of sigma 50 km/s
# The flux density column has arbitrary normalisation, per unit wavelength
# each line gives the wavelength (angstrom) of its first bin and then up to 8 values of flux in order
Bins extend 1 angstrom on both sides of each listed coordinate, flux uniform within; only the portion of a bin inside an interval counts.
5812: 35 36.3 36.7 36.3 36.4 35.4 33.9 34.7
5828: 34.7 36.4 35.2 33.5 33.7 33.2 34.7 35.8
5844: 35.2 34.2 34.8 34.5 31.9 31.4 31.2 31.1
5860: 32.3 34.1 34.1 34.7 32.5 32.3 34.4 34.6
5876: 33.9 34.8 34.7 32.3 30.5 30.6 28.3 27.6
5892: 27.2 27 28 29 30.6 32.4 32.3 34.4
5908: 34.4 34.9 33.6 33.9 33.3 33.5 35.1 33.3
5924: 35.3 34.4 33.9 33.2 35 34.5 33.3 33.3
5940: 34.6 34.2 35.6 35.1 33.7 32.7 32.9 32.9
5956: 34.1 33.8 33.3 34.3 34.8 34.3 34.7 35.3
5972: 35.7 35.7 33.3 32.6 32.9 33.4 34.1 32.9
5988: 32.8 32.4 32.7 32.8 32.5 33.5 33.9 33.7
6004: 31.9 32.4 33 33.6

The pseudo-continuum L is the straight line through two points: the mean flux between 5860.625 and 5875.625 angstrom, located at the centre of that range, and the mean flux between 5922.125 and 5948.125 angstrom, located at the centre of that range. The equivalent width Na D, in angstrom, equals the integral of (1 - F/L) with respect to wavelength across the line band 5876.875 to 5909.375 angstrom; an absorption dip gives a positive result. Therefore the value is 2.90 angstrom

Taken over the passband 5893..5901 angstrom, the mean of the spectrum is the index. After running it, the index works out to 28.6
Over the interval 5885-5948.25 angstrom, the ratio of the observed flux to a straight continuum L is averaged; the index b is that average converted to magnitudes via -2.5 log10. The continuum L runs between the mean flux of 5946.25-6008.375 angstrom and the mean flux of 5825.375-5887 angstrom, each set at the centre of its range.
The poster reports 0.03 mag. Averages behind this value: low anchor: 33.6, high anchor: 33.5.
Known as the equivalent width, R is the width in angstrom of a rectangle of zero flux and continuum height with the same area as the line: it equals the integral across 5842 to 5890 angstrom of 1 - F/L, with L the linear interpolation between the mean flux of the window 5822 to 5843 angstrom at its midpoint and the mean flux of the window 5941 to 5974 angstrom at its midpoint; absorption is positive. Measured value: 2.2 angstrom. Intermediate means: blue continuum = 34.6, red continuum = 34.3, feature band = 32.9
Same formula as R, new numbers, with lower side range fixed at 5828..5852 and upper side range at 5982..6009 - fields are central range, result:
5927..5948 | -0.4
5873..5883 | 0.0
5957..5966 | -0.2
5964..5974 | -0.5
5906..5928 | -0.3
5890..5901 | 1.8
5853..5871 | 0.9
